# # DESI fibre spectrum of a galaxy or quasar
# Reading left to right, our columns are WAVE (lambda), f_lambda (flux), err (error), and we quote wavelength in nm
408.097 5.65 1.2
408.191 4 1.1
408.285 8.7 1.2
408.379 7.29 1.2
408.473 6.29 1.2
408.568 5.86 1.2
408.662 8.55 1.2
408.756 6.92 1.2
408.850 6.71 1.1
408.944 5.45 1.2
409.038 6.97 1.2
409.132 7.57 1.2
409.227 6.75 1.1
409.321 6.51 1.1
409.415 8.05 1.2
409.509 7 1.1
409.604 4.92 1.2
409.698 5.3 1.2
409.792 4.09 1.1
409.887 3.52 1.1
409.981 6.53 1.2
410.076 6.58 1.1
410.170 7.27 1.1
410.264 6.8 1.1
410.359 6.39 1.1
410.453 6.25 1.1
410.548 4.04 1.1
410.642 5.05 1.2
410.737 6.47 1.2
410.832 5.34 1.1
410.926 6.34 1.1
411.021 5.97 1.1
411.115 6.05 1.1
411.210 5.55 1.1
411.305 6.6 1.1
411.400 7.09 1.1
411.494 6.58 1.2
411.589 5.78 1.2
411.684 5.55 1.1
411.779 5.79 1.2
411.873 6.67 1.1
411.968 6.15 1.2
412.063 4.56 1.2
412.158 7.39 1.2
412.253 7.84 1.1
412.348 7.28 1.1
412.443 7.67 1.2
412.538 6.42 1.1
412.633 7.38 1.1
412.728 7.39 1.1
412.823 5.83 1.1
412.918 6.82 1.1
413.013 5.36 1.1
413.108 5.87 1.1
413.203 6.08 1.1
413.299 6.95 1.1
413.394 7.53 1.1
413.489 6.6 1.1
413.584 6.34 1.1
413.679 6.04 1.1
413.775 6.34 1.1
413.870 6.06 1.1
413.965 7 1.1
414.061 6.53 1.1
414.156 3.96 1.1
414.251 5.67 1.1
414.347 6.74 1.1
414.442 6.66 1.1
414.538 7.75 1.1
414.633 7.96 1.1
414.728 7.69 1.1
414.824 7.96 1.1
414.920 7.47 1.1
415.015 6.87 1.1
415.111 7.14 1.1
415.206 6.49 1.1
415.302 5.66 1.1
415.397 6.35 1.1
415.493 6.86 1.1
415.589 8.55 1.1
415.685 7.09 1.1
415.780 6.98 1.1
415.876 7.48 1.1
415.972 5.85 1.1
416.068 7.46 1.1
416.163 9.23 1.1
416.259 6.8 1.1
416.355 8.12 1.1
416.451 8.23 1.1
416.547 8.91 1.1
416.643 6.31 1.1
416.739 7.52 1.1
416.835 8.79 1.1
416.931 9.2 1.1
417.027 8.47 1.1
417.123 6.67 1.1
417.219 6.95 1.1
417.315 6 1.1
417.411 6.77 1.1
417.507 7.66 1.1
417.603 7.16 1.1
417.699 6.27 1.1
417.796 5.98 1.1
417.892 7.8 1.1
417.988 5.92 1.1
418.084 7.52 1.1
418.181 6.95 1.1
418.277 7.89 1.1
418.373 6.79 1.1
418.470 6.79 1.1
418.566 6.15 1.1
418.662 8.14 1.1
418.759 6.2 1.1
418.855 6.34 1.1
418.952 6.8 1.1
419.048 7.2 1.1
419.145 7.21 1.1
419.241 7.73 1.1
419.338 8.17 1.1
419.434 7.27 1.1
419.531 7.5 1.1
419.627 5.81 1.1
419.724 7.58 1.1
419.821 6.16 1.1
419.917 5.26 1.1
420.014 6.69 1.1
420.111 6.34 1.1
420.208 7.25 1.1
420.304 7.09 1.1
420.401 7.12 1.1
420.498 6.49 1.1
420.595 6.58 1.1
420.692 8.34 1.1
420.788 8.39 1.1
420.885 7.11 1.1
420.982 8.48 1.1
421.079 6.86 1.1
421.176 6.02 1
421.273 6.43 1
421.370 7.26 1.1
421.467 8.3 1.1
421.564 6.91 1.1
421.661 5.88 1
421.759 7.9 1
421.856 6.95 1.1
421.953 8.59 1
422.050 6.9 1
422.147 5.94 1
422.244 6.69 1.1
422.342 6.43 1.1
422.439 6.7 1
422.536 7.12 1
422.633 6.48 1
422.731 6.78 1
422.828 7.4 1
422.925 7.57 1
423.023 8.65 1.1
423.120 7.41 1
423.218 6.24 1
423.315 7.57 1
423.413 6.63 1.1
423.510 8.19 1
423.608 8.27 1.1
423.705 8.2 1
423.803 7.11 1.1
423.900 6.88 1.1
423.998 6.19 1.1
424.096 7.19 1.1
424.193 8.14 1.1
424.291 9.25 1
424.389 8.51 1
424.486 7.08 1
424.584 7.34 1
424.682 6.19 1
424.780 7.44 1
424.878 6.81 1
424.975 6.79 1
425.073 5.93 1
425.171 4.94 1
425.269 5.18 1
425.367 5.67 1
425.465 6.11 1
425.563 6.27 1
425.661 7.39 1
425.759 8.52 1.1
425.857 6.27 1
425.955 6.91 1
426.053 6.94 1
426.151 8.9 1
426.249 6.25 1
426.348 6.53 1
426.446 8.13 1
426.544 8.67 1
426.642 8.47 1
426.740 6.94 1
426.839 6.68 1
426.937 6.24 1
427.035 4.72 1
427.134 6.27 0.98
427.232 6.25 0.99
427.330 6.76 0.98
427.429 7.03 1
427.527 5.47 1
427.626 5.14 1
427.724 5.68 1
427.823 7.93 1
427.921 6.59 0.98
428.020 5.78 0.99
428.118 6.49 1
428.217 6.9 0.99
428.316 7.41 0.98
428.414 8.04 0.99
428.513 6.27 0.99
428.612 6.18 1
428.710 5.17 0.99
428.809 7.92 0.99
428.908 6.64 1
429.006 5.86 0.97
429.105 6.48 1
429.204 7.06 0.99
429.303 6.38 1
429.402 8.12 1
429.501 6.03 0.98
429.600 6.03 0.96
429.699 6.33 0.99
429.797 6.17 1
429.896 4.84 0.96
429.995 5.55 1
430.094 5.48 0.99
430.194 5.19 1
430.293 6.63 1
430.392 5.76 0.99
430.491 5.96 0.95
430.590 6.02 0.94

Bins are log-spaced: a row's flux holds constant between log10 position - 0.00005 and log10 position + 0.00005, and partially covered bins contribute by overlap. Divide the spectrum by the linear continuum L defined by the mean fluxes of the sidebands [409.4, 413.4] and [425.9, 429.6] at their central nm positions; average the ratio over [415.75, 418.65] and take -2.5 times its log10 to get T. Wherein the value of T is -0.14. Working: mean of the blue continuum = 6.21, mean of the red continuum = 6.72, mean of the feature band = 7.3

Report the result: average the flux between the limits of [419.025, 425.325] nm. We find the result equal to 7.09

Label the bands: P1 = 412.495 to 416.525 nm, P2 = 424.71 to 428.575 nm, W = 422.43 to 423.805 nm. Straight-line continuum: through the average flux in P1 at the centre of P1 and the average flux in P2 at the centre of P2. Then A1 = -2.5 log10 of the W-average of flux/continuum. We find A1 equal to -0.10 mag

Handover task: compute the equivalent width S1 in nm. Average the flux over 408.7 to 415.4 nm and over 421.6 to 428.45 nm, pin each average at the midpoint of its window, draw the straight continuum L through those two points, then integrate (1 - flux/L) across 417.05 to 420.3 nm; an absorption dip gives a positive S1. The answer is -0.10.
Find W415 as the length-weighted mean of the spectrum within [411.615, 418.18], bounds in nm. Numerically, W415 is 6.91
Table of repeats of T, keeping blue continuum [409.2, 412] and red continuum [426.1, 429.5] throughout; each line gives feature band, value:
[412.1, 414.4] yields -0.07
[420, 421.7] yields -0.10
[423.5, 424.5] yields -0.18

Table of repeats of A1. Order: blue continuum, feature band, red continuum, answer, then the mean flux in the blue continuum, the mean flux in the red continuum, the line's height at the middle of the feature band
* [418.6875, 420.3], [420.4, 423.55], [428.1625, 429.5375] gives -0.050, 6.87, 6.75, 6.84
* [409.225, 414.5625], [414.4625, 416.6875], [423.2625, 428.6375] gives -0.146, 6.25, 6.9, 6.42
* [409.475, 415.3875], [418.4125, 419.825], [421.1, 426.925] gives -0.039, 6.34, 7.1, 6.78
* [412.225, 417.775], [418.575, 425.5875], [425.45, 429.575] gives -0.026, 7.01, 6.76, 6.87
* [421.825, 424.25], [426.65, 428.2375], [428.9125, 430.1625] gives 0.030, 7.22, 6.19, 6.52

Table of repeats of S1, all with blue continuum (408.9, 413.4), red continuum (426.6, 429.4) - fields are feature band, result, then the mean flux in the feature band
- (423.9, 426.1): -0.12 nm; 6.87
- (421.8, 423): -0.10 nm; 7.01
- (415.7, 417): -0.29 nm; 7.76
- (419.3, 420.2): -0.05 nm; 6.76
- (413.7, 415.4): -0.10 nm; 6.68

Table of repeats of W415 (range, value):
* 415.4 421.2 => 7.18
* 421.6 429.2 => 6.9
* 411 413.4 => 6.45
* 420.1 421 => 7.32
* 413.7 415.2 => 6.77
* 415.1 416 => 6.86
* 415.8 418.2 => 7.36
